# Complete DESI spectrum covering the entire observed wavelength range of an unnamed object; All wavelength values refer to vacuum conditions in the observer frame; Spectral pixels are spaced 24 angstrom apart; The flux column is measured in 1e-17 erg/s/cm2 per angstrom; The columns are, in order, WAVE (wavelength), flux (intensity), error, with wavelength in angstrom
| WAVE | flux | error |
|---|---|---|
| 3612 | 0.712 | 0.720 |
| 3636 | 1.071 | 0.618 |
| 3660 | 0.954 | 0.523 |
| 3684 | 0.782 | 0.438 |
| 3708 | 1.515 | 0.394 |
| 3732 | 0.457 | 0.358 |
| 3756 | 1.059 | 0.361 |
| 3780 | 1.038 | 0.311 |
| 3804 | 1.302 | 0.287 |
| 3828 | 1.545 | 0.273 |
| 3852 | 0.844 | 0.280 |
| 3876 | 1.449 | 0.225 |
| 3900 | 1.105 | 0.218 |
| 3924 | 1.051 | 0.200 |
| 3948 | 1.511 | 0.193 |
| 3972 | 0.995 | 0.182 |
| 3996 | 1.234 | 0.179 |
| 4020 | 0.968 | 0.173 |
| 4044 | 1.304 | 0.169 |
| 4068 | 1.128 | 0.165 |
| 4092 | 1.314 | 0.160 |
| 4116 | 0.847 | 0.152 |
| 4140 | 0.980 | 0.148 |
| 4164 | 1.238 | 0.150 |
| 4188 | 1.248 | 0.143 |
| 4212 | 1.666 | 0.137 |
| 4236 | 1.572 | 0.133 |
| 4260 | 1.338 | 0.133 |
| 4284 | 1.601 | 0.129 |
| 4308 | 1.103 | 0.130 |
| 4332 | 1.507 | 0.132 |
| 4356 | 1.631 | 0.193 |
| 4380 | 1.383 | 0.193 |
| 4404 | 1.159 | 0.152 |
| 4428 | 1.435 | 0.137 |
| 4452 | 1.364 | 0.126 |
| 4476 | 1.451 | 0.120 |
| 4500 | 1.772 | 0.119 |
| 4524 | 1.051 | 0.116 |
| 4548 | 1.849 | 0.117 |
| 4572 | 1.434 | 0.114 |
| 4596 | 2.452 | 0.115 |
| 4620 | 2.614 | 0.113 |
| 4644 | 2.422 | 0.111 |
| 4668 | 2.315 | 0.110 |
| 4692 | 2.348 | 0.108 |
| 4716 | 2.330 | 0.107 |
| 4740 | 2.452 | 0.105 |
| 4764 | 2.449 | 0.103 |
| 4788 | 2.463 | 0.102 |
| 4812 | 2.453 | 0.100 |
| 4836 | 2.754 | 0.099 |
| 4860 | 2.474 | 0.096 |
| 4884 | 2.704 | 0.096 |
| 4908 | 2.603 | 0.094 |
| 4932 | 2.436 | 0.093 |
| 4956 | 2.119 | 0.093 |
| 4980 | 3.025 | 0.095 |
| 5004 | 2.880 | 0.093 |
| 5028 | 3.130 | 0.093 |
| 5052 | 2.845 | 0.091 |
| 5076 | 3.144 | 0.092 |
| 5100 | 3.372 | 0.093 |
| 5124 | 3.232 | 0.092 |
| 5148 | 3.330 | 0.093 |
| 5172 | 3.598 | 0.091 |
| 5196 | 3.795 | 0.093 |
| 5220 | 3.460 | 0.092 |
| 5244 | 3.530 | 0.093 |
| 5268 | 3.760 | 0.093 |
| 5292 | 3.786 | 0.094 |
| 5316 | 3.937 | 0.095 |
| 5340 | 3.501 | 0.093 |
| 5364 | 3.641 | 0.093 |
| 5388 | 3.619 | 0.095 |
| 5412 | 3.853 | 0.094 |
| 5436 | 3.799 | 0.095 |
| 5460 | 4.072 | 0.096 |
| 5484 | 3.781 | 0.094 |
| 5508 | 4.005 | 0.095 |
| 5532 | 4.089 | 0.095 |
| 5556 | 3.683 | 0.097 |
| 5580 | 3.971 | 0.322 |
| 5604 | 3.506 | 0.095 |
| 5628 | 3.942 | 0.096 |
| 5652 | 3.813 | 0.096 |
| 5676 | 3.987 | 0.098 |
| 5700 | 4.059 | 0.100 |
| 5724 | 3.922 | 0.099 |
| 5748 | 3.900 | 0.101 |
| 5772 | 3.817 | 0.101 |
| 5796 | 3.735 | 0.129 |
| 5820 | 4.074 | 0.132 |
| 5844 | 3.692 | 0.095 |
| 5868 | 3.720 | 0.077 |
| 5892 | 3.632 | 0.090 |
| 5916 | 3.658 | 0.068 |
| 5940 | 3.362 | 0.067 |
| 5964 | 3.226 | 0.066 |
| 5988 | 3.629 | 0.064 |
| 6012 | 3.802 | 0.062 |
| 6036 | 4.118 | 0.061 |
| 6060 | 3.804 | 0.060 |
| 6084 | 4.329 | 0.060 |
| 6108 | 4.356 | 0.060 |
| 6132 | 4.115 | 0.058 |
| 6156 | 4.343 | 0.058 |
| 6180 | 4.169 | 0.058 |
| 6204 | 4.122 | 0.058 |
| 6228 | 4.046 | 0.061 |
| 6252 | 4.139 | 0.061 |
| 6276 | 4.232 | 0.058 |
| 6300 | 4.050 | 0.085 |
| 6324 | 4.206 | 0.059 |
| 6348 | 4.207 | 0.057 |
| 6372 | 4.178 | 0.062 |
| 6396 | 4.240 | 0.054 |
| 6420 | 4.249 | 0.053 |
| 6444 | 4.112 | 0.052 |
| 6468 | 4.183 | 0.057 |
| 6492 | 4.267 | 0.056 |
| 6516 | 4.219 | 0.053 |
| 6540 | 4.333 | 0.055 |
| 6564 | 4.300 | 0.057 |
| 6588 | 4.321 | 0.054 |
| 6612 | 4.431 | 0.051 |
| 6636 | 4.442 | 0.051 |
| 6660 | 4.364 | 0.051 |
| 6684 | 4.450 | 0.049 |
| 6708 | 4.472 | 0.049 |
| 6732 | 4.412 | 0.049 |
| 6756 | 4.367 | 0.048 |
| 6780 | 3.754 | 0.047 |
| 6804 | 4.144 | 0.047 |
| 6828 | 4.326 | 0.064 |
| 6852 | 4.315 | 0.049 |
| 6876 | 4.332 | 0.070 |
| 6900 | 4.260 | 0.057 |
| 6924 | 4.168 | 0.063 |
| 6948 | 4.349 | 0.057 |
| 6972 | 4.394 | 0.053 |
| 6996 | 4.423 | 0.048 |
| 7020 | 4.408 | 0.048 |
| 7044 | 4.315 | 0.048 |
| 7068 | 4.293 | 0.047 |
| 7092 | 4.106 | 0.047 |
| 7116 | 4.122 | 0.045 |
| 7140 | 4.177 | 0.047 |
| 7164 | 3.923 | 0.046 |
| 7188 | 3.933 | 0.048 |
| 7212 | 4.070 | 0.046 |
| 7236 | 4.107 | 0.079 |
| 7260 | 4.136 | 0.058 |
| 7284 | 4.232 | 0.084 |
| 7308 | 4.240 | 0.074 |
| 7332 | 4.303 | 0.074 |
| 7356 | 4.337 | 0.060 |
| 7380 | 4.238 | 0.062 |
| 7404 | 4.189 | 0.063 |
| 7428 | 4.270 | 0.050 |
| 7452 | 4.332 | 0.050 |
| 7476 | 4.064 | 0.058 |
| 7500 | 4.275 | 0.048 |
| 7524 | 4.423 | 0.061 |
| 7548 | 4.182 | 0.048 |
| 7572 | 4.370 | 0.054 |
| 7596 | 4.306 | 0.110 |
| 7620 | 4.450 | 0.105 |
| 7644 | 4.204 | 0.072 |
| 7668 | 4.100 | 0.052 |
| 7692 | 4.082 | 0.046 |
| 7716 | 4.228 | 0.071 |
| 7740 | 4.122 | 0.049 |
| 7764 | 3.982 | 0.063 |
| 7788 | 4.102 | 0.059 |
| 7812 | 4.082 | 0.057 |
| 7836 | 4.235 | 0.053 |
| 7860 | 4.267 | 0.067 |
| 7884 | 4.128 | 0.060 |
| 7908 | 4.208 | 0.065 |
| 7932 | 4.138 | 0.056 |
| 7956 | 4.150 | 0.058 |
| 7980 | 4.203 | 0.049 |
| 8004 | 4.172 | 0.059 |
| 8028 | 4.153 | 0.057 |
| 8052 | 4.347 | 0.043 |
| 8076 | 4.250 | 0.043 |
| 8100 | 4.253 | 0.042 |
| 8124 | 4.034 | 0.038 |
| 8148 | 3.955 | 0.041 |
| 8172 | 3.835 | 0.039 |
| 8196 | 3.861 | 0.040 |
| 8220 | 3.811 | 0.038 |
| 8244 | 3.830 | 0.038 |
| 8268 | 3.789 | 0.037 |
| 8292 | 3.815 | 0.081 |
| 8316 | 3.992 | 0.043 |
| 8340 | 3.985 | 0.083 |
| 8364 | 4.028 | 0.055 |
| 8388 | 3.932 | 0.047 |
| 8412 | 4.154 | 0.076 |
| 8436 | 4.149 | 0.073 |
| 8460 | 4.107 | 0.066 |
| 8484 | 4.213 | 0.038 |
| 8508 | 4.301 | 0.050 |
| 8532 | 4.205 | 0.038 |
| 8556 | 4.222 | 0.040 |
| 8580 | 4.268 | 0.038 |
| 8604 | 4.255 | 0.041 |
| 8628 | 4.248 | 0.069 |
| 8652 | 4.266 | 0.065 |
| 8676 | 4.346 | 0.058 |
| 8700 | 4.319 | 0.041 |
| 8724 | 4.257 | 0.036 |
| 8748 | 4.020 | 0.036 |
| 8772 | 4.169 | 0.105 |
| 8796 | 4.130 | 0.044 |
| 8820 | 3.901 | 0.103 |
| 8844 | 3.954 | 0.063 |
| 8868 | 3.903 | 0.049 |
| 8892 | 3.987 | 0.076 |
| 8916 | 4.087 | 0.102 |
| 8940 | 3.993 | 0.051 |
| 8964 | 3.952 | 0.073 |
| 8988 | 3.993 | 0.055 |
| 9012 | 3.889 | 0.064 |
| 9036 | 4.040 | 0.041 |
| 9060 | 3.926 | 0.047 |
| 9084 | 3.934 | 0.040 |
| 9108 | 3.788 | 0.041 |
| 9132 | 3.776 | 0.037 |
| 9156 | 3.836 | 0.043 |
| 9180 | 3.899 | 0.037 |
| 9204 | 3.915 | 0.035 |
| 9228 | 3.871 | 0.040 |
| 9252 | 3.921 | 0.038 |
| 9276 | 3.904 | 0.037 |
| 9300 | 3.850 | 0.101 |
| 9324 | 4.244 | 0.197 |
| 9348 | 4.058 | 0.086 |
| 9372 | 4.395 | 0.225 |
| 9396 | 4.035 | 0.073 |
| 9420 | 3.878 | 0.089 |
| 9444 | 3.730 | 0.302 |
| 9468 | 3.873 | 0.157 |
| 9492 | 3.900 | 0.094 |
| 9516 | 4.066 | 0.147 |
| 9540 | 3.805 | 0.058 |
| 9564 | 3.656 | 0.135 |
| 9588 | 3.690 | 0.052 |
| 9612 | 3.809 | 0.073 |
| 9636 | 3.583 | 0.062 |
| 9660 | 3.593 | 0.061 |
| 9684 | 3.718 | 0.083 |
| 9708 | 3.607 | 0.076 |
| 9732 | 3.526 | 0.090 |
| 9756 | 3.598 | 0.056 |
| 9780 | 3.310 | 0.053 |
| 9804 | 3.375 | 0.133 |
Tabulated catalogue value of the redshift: 0.15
